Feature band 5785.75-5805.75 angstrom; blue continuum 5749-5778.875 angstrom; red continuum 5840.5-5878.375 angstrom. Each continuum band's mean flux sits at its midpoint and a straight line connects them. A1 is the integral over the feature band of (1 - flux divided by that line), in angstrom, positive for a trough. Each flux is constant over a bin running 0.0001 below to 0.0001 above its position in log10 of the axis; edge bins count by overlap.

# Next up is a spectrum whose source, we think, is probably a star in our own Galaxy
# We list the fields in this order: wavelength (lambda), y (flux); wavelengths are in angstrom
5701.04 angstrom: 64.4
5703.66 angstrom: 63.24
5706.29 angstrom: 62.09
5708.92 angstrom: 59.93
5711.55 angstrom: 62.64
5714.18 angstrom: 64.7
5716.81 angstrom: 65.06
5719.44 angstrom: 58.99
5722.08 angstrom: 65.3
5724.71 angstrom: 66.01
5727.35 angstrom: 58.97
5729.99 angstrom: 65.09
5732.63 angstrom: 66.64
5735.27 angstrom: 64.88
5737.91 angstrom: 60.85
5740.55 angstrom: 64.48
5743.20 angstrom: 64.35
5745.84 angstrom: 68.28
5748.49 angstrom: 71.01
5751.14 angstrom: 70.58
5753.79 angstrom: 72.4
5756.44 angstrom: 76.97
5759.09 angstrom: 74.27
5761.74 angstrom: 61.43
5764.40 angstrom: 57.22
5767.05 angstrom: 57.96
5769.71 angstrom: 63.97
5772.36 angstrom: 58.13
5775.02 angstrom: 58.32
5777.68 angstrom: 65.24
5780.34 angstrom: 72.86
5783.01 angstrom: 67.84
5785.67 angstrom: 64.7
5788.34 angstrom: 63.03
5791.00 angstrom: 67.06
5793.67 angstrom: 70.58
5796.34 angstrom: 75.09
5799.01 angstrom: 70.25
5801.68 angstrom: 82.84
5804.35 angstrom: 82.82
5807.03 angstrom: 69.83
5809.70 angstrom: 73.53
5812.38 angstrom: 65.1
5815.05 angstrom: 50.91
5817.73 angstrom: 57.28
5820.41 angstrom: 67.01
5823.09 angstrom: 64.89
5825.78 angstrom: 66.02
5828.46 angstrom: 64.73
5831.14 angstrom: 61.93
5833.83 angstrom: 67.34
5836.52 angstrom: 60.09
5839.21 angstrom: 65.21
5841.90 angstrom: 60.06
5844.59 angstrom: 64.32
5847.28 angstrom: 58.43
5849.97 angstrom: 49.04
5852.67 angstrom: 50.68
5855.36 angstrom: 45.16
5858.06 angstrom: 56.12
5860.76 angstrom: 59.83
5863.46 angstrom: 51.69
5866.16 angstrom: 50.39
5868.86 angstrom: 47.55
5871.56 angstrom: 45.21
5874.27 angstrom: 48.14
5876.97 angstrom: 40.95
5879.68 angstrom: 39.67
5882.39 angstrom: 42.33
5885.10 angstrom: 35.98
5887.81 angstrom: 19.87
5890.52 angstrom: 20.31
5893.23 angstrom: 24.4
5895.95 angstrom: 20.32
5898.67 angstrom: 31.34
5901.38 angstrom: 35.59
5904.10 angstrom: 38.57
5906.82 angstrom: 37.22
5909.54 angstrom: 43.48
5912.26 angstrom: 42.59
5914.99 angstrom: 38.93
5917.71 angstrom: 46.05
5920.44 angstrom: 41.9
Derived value -3.9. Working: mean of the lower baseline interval 65.3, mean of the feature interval 72.5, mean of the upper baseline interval 52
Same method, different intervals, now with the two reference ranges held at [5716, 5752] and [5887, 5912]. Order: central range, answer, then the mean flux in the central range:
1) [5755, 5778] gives -2.11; 63.7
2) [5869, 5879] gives -2.37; 44.8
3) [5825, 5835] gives -4.36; 64.9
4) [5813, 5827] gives -4.21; 61.4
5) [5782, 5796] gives -3.56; 67.2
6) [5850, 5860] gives -2.74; 51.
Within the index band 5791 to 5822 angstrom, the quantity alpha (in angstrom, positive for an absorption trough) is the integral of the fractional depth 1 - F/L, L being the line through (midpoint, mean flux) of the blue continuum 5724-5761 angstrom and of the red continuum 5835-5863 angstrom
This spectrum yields -4.23 angstrom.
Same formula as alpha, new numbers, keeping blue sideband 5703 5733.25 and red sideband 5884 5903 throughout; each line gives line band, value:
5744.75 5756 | -2.9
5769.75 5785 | -4.1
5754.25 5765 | -2.7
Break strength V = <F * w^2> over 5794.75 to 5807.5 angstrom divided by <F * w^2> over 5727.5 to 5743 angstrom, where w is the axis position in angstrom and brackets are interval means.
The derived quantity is 1.22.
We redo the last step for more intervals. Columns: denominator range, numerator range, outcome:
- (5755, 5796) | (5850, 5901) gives 0.64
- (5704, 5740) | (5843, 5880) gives 0.84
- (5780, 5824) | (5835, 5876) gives 0.80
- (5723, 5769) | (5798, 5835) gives 1.05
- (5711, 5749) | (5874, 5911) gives 0.55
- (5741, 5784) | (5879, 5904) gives 0.48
